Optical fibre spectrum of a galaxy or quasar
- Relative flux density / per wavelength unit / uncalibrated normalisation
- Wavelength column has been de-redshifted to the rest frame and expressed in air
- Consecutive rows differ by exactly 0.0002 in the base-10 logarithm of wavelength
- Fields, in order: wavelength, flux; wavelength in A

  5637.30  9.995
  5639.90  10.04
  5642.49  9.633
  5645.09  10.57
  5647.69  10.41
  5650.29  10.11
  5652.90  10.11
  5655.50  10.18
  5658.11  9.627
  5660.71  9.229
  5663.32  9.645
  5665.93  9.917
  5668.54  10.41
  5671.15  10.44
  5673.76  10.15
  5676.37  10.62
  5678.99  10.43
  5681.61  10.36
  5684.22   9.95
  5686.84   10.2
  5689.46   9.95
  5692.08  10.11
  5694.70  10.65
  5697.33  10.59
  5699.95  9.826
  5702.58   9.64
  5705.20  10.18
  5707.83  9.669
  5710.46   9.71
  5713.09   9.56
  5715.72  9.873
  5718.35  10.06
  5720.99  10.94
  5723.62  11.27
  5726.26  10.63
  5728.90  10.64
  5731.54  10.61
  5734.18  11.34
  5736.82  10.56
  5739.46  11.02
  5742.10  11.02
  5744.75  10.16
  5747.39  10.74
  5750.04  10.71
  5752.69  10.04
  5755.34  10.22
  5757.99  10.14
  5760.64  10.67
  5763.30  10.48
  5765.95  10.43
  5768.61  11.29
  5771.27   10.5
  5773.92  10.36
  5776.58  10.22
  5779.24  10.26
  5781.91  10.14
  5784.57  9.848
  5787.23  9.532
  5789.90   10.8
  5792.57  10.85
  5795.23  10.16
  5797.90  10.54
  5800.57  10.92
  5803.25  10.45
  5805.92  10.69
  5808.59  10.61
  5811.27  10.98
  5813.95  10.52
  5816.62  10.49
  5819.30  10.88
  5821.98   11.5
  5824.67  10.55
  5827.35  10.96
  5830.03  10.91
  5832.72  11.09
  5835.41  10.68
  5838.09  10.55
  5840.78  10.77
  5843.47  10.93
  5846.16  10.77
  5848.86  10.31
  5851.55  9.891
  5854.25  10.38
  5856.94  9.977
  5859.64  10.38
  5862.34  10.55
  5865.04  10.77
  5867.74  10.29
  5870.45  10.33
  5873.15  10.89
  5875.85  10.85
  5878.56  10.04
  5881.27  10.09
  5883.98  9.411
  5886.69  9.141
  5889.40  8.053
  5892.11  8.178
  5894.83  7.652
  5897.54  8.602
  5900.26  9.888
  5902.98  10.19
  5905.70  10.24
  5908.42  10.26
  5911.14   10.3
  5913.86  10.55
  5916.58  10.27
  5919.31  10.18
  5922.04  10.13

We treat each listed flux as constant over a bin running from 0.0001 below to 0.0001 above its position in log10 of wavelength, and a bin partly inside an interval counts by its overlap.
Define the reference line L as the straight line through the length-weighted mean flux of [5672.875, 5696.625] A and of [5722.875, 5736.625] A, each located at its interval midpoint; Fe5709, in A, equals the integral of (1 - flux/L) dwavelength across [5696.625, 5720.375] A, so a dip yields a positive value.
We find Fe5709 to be 1.5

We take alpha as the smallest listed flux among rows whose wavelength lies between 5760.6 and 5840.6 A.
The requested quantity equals 9.532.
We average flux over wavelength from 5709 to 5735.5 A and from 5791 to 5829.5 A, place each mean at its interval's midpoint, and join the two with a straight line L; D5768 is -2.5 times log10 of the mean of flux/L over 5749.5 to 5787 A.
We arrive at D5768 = 0.03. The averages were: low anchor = 10.5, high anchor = 10.7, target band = 10.3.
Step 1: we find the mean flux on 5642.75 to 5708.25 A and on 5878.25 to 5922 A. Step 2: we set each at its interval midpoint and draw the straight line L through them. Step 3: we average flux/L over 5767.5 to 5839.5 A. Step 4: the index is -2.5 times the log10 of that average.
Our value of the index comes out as -0.08 mag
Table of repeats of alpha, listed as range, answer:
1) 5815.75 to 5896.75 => 7.652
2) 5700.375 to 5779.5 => 9.56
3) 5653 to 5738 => 9.229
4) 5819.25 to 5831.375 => 10.55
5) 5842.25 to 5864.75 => 9.891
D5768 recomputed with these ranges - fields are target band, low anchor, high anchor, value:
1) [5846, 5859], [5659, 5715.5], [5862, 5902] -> -0.06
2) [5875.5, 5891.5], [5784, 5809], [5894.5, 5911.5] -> 0.04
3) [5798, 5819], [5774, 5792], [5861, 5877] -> -0.04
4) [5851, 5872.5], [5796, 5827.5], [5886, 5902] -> -0.10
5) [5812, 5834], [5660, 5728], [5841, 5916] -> -0.09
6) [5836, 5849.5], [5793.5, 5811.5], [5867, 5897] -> -0.07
